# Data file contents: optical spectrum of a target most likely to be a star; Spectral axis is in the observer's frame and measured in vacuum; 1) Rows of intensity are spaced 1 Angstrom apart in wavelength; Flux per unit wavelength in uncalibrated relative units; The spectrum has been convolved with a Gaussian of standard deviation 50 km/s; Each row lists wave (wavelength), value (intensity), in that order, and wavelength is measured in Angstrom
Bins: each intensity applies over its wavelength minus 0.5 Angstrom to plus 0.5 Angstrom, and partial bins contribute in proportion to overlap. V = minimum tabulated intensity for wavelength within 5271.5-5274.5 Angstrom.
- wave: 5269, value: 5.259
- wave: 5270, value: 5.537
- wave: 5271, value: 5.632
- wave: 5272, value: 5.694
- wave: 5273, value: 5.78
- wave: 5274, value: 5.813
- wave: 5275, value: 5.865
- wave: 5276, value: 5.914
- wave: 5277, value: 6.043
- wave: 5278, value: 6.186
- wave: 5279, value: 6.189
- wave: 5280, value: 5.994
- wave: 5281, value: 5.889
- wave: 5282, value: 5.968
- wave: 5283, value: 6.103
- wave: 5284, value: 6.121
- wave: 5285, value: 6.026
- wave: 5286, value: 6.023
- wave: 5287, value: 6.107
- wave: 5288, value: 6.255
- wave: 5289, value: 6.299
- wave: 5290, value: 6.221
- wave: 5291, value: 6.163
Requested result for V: 5.694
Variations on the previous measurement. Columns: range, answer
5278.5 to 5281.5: 5.889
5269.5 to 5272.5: 5.537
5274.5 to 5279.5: 5.865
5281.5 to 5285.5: 5.968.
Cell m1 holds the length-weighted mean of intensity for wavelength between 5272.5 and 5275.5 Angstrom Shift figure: 5.82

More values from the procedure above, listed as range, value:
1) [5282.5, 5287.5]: 6.08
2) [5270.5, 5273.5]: 5.7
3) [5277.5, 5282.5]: 6.05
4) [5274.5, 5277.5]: 5.94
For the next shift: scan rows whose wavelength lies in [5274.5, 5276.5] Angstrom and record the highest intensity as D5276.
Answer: 5.914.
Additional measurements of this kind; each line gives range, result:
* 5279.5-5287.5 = 6.121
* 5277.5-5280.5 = 6.189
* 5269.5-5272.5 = 5.694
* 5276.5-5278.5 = 6.186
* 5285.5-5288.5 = 6.255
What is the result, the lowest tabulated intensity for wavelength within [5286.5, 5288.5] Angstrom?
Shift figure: 6.107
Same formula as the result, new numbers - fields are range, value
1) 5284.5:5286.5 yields 6.023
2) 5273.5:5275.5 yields 5.813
